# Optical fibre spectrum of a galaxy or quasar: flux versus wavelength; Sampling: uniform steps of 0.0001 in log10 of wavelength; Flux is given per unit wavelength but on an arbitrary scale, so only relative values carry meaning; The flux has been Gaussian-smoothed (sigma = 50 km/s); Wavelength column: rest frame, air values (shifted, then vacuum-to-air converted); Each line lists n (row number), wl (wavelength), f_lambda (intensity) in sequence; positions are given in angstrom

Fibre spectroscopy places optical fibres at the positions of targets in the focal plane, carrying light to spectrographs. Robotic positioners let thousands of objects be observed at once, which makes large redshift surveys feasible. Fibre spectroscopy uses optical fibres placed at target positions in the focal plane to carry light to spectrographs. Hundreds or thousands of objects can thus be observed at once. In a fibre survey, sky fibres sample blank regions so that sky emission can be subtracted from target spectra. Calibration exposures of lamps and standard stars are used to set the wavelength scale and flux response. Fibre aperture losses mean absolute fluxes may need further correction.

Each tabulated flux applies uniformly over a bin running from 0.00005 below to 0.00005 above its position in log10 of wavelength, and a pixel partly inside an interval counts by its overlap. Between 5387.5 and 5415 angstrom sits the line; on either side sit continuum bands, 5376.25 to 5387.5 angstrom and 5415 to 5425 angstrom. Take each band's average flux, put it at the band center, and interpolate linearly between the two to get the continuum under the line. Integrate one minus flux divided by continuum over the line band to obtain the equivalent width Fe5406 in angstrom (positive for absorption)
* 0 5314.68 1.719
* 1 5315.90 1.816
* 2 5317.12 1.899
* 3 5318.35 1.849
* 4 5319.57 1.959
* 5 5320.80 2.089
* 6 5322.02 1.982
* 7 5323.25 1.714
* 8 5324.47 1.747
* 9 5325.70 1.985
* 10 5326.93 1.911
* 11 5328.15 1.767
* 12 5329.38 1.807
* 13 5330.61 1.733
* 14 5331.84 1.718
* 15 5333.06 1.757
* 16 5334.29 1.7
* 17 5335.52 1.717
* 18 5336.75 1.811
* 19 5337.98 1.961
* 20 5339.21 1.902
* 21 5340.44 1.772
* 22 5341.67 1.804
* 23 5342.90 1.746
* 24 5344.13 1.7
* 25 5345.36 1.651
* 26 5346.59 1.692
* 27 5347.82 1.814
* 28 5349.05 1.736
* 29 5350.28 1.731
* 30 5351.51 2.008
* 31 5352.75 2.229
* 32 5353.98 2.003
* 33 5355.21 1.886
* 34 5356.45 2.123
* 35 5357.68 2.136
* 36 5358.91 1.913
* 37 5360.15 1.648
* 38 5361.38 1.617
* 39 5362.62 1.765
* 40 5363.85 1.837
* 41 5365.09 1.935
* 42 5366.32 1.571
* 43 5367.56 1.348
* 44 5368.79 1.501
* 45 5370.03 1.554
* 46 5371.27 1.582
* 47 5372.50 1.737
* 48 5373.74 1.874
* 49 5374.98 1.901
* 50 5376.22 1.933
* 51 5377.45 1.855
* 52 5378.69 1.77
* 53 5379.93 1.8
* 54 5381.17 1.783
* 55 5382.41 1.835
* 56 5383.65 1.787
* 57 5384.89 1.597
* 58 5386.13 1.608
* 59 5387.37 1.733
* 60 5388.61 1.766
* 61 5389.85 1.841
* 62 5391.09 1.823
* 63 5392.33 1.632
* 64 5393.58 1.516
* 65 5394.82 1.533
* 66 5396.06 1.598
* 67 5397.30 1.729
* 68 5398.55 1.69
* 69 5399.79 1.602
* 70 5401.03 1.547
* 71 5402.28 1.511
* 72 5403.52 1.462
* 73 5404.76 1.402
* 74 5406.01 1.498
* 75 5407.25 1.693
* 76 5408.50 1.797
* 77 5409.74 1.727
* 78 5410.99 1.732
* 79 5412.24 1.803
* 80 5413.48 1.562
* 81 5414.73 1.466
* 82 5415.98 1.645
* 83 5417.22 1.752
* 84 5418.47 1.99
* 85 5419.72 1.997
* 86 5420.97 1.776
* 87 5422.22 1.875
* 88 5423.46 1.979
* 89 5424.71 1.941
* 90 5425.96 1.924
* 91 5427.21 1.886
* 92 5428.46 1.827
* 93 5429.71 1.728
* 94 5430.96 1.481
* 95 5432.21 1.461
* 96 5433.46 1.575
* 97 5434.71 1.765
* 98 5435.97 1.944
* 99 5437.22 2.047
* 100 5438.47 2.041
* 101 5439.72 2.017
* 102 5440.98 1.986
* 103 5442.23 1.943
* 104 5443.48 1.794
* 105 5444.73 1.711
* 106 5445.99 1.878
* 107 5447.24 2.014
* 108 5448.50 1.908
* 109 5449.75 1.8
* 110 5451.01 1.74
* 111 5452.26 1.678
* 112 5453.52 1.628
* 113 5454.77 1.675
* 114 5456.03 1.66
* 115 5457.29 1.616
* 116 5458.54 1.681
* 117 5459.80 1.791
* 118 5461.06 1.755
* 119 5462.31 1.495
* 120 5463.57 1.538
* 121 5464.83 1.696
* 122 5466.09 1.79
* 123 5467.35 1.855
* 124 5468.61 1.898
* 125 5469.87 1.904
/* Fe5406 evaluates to 2.6 angstrom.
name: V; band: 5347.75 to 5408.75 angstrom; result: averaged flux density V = 1.73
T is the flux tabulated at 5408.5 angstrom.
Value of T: 1.797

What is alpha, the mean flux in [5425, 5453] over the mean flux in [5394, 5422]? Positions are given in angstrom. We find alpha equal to 1.1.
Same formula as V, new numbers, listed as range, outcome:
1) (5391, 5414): 1.62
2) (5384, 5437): 1.7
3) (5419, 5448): 1.85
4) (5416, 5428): 1.89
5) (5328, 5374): 1.78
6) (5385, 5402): 1.66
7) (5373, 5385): 1.82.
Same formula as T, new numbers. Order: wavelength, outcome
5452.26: 1.678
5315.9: 1.816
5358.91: 1.913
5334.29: 1.7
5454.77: 1.675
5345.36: 1.651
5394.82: 1.533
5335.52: 1.717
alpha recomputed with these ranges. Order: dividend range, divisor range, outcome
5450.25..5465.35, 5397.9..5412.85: 1.03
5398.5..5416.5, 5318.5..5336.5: 0.88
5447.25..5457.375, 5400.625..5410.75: 1.09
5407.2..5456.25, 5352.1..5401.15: 1.02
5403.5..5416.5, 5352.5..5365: 0.85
